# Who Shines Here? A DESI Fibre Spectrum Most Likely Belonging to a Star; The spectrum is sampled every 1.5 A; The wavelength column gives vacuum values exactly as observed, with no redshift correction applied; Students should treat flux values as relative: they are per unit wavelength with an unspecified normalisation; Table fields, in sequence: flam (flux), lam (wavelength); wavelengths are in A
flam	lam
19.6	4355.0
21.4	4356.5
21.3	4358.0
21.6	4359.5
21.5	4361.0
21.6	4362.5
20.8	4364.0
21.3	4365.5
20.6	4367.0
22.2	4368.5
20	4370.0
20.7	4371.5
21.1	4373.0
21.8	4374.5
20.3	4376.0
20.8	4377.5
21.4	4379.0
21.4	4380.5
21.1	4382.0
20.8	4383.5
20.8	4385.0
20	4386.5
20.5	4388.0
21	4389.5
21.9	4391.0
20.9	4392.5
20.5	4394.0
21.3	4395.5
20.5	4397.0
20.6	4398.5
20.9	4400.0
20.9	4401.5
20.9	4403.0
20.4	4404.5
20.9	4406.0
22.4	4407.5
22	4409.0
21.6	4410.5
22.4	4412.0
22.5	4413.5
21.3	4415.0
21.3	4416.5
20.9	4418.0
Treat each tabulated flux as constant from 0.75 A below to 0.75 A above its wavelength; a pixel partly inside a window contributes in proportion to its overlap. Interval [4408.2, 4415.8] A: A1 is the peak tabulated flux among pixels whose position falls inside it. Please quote 22.5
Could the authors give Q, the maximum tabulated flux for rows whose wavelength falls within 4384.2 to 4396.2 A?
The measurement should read 21.9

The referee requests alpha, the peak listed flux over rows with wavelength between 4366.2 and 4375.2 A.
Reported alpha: 22.2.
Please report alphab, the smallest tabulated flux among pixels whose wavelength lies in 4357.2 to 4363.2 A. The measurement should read 21.3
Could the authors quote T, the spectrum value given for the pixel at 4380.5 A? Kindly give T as 21.4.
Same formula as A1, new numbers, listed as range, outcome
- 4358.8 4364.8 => 21.6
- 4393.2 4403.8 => 21.3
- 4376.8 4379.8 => 21.4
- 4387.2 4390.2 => 21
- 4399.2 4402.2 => 20.9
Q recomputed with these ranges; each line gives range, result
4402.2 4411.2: 22.4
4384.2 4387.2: 20.8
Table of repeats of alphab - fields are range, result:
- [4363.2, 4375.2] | 20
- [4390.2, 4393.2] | 20.9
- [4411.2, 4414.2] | 22.4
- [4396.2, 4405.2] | 20.4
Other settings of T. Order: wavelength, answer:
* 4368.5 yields 22.2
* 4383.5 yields 20.8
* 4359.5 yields 21.6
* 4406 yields 20.9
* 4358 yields 21.3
